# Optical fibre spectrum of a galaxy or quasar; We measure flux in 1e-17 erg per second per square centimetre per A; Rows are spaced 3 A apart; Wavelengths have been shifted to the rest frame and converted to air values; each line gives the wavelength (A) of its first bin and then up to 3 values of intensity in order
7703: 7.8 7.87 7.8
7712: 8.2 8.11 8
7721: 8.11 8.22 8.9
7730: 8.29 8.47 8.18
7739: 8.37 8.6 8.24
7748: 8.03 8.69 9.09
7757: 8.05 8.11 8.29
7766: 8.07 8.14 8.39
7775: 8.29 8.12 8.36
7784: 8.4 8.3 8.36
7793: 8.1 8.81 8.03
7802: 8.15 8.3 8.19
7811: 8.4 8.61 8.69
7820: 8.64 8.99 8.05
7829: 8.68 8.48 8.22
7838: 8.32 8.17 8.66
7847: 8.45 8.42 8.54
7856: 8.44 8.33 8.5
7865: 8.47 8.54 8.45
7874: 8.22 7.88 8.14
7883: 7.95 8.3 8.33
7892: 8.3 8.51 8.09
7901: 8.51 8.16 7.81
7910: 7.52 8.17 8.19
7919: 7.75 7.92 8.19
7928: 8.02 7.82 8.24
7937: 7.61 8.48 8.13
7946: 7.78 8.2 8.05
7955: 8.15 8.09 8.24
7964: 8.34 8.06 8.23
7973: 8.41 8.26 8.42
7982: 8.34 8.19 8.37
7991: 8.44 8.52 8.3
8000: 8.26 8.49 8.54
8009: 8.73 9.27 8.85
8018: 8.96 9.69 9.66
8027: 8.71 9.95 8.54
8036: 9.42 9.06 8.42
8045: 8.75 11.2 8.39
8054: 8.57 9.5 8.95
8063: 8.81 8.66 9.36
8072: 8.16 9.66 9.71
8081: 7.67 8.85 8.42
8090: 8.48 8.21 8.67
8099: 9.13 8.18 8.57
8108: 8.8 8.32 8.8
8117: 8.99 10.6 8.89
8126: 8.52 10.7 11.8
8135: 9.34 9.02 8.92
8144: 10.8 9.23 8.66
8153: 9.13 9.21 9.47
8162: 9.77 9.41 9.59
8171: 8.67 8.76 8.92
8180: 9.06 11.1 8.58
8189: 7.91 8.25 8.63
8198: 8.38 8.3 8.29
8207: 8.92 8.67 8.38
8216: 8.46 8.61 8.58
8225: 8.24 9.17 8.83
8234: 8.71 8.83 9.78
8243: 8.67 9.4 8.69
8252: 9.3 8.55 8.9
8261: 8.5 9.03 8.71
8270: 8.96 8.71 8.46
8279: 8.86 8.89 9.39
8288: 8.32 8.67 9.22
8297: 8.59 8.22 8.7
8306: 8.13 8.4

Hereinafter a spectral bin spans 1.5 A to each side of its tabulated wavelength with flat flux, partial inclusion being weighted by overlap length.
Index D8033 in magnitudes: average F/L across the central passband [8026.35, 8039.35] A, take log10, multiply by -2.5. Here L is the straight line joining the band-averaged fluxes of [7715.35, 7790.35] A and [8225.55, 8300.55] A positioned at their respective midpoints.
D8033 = -0.07 mag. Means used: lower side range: 8.32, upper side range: 8.85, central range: 9.17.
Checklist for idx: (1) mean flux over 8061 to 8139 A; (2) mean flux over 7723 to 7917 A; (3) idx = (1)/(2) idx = 1.08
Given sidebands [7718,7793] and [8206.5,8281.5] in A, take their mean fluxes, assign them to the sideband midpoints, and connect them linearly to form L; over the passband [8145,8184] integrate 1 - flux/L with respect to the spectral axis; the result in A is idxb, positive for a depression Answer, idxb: -2.6 A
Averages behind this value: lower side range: 8.32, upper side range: 8.8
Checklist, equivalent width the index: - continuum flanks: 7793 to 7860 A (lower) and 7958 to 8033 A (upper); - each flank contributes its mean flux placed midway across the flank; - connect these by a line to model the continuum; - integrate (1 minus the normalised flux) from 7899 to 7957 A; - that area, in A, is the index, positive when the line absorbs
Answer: 3.4 A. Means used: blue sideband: 8.43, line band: 8.04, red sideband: 8.62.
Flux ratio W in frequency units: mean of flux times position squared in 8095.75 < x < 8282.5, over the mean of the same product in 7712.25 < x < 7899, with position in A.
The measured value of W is 1.2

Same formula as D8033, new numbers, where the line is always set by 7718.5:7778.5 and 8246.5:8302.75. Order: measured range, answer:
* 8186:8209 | 0.040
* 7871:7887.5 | 0.041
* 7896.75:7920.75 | 0.059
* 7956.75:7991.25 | 0.032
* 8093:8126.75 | -0.024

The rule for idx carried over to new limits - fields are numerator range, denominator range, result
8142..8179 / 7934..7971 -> 1.14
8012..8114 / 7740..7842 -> 1.07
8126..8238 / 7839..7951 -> 1.11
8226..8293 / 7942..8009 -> 1.07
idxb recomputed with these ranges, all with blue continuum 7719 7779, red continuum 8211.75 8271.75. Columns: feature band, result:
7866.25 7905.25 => 0.9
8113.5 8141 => -2.9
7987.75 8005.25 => 0.3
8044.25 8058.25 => -1.1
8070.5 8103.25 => 0.0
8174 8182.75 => -0.5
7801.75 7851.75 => -0.2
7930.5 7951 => 1.1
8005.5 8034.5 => -1.7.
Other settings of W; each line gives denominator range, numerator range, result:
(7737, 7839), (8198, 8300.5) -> 1.17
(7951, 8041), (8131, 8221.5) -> 1.10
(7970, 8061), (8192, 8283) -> 1.05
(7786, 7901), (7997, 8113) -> 1.12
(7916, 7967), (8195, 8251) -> 1.16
